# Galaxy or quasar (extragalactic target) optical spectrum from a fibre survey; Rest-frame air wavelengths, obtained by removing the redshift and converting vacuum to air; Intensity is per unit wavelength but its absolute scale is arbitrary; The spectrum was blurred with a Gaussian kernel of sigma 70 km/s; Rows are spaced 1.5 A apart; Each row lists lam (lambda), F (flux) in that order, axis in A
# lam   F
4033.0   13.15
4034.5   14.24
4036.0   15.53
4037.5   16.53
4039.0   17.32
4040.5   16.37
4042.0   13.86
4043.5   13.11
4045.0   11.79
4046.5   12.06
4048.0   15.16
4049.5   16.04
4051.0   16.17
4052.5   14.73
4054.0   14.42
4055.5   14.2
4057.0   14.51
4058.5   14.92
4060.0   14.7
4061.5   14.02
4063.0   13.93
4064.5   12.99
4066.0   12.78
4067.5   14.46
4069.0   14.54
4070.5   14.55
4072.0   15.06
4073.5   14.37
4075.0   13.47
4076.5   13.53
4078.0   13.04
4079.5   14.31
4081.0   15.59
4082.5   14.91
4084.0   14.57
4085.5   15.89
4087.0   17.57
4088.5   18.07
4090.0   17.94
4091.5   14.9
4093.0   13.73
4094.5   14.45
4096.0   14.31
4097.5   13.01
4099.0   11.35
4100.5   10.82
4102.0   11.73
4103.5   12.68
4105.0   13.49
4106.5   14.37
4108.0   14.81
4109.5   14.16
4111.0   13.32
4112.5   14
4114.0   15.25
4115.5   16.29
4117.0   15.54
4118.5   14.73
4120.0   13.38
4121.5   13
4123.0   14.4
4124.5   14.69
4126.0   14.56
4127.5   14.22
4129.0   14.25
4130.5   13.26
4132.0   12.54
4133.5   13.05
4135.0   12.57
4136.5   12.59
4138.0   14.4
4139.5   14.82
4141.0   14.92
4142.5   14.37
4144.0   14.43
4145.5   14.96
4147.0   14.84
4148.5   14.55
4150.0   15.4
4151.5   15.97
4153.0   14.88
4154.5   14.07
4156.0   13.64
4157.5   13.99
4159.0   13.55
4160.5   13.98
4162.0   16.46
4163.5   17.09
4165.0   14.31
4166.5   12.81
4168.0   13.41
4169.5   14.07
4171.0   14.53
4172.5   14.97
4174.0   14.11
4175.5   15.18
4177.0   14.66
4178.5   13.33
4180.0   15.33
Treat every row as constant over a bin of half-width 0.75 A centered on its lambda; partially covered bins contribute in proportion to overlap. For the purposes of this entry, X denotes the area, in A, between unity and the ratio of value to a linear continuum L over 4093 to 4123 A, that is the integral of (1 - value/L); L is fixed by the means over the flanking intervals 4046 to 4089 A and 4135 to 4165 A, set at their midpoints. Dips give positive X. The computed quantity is 1.8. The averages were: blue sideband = 14.6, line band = 13.7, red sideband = 14.6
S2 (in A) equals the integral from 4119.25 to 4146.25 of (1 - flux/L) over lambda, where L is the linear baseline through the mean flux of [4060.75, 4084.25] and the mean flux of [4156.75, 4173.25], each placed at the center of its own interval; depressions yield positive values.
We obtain 0.8 A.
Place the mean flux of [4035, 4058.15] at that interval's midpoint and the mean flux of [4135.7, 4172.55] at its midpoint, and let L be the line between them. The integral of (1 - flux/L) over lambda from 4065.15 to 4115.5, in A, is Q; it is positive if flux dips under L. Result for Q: 1.3 A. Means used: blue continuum 14.8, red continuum 14.5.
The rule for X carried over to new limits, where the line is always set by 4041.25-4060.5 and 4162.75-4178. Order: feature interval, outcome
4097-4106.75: 1.35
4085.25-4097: -1.18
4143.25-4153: -0.38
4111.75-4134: 0.28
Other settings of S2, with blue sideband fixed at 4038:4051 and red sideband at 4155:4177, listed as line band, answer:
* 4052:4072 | 0.5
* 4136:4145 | 0.1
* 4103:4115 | 0.4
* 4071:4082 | 0.3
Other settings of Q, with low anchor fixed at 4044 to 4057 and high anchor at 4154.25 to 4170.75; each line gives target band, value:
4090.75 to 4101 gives 0.7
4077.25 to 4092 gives -1.4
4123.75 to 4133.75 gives 0.3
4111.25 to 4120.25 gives -0.3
